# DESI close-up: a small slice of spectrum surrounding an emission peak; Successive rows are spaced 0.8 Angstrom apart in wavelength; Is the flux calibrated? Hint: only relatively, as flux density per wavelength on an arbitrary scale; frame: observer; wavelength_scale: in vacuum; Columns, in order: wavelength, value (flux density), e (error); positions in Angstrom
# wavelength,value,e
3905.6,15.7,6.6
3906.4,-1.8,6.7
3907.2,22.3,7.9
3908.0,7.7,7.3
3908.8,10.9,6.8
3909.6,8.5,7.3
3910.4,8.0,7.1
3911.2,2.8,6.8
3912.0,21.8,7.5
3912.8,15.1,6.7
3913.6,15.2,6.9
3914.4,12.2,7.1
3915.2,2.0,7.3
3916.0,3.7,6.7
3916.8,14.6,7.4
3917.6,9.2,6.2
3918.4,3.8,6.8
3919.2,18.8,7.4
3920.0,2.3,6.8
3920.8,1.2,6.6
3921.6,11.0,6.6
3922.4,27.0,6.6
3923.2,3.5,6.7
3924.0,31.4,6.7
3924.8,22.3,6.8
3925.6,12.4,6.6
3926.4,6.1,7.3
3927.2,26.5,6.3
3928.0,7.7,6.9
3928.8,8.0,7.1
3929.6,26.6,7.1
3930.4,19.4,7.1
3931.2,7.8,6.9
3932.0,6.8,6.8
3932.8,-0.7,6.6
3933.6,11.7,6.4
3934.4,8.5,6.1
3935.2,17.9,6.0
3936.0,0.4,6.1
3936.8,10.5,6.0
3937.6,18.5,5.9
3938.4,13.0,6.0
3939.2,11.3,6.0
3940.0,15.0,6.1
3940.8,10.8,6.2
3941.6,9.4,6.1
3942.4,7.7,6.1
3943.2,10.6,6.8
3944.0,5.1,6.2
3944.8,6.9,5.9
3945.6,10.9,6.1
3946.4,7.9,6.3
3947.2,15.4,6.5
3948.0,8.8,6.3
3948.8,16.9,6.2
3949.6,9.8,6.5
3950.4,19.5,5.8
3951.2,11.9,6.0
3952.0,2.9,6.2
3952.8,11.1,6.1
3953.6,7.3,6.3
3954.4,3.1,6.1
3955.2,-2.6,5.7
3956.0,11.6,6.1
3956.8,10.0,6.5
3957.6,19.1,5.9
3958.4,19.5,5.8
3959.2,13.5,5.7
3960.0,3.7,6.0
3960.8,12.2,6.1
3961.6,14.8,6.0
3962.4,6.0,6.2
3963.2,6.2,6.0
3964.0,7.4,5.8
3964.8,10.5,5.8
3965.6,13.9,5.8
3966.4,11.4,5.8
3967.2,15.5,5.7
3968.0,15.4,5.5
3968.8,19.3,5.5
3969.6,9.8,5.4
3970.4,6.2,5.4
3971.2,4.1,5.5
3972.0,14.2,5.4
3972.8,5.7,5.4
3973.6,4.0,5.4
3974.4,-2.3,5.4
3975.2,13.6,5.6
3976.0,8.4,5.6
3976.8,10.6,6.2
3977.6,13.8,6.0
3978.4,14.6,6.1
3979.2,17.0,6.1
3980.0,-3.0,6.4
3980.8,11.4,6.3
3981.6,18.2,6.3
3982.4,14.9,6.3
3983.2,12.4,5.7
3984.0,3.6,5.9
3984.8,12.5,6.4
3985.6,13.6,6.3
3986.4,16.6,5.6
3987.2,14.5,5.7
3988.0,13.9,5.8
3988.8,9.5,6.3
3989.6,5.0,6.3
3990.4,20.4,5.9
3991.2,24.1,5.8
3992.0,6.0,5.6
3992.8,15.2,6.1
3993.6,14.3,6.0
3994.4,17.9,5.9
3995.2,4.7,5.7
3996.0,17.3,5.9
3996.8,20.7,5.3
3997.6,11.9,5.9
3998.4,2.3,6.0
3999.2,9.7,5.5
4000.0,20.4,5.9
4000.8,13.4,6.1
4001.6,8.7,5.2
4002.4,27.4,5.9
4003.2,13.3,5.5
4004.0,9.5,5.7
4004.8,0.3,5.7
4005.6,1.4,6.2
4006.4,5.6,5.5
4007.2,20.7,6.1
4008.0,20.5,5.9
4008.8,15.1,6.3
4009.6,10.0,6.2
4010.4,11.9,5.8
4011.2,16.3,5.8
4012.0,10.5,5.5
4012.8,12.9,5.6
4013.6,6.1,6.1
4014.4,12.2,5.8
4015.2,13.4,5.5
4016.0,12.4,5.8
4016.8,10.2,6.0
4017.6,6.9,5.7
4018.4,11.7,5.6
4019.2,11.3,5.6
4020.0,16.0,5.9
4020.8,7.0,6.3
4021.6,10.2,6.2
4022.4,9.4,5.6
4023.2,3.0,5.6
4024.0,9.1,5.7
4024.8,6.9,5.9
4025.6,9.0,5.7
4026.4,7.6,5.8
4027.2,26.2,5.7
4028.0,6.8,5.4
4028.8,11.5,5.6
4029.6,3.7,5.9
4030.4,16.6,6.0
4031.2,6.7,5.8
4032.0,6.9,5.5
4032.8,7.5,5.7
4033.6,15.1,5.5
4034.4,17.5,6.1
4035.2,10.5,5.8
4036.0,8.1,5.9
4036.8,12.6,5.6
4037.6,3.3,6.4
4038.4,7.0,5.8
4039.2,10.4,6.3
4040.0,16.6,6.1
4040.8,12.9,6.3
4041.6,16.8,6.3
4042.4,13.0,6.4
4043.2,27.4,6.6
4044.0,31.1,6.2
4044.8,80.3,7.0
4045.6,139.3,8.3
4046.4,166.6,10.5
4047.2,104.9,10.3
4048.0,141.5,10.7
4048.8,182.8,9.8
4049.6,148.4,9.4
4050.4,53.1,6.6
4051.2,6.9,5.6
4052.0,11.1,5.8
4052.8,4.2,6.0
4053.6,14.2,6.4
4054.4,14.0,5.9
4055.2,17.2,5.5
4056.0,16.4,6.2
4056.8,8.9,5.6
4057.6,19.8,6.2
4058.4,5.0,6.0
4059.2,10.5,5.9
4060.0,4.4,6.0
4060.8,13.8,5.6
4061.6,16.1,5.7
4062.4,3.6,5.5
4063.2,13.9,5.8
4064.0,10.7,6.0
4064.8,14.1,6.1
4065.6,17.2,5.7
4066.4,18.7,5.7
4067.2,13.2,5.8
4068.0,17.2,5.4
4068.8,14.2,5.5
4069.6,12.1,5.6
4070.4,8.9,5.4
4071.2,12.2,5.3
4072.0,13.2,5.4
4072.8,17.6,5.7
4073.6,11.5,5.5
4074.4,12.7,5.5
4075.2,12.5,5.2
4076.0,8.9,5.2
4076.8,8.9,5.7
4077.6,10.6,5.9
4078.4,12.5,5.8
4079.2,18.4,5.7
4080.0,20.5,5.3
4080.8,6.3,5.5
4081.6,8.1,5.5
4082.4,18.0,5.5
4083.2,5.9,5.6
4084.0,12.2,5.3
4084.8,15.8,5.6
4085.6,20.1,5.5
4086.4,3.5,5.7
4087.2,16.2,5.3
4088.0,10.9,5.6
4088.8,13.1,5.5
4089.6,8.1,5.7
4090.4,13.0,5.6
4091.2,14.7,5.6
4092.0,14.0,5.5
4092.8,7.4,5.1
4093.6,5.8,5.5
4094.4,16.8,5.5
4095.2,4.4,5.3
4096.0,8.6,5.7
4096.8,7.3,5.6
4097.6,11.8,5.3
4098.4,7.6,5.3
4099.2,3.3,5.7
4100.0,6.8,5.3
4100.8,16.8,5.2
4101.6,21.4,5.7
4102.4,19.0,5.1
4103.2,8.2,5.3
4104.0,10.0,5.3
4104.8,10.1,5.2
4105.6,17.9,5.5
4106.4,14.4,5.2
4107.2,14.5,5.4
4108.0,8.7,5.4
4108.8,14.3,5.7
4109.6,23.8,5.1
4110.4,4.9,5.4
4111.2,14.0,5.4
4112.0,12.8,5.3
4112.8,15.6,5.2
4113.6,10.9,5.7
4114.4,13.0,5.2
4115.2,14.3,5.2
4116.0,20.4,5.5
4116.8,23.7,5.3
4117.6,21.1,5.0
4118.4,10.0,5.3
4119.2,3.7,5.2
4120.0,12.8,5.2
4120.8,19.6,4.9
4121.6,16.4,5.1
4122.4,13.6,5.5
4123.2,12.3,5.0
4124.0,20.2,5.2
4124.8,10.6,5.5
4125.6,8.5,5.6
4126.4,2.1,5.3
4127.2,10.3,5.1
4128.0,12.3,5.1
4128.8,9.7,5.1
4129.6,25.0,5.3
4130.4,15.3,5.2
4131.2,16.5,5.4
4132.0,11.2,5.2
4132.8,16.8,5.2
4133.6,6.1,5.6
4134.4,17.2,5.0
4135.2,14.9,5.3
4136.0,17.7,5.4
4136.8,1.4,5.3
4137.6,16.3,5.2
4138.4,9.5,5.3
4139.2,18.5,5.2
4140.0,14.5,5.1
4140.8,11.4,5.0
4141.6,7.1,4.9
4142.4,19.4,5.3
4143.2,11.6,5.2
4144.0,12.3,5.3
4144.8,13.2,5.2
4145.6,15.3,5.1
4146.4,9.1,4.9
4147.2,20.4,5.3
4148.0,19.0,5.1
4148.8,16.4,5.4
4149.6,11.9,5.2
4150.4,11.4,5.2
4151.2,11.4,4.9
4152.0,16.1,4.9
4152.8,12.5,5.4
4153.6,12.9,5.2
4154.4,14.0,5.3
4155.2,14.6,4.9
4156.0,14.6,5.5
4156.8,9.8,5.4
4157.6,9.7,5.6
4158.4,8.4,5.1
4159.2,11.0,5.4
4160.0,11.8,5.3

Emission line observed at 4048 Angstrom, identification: [O II] 3727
